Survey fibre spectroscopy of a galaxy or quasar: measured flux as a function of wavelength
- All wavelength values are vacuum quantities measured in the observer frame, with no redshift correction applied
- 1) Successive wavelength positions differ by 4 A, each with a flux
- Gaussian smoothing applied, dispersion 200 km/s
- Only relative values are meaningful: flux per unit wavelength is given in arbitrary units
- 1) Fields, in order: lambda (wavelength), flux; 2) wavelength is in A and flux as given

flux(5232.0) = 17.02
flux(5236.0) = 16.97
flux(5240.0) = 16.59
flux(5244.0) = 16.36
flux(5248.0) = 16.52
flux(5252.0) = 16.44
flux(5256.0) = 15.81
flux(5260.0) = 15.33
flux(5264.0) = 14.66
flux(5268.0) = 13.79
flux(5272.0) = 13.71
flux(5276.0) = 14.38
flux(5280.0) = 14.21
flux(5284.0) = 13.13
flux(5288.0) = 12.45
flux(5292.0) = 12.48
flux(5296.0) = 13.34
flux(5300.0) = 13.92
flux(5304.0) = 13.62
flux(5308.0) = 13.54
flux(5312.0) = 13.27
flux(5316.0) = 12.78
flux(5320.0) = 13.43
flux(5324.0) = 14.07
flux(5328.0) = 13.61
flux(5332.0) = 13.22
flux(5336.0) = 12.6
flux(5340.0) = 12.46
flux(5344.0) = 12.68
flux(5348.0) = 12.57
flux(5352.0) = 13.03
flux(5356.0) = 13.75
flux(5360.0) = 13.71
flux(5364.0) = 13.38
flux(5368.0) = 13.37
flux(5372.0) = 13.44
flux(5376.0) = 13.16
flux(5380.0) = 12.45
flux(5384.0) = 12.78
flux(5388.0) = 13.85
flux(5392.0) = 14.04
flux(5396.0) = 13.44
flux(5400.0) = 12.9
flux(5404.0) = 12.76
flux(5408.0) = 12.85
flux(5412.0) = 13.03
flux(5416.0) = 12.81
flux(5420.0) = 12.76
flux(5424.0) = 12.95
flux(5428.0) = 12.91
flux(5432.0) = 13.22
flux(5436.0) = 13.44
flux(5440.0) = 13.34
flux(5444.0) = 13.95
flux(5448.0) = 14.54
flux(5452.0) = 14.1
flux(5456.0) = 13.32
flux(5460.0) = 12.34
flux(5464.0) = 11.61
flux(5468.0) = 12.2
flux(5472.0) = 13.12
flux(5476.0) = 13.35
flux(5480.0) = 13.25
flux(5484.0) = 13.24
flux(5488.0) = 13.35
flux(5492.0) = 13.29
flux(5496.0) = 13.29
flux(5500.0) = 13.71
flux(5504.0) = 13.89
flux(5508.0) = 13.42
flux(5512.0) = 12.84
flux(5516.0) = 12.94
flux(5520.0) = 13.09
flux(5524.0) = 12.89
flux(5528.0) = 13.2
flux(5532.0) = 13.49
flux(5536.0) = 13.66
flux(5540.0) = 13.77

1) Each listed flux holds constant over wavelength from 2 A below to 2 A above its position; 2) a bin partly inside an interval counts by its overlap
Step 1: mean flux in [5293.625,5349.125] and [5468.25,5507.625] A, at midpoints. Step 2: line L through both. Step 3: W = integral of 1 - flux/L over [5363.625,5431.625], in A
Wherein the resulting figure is 0.9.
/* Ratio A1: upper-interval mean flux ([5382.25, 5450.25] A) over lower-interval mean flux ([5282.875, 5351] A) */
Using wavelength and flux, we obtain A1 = 1.01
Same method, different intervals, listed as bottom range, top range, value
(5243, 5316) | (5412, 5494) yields 0.93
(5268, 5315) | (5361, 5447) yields 0.98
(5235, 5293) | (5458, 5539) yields 0.88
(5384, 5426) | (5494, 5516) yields 1.02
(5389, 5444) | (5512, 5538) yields 1.00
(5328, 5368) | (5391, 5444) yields 1.00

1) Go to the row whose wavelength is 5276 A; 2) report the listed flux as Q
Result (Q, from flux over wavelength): 14.38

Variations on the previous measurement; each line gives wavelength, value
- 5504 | 13.89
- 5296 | 13.34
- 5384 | 12.78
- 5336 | 12.6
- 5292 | 12.48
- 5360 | 13.71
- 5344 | 12.68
